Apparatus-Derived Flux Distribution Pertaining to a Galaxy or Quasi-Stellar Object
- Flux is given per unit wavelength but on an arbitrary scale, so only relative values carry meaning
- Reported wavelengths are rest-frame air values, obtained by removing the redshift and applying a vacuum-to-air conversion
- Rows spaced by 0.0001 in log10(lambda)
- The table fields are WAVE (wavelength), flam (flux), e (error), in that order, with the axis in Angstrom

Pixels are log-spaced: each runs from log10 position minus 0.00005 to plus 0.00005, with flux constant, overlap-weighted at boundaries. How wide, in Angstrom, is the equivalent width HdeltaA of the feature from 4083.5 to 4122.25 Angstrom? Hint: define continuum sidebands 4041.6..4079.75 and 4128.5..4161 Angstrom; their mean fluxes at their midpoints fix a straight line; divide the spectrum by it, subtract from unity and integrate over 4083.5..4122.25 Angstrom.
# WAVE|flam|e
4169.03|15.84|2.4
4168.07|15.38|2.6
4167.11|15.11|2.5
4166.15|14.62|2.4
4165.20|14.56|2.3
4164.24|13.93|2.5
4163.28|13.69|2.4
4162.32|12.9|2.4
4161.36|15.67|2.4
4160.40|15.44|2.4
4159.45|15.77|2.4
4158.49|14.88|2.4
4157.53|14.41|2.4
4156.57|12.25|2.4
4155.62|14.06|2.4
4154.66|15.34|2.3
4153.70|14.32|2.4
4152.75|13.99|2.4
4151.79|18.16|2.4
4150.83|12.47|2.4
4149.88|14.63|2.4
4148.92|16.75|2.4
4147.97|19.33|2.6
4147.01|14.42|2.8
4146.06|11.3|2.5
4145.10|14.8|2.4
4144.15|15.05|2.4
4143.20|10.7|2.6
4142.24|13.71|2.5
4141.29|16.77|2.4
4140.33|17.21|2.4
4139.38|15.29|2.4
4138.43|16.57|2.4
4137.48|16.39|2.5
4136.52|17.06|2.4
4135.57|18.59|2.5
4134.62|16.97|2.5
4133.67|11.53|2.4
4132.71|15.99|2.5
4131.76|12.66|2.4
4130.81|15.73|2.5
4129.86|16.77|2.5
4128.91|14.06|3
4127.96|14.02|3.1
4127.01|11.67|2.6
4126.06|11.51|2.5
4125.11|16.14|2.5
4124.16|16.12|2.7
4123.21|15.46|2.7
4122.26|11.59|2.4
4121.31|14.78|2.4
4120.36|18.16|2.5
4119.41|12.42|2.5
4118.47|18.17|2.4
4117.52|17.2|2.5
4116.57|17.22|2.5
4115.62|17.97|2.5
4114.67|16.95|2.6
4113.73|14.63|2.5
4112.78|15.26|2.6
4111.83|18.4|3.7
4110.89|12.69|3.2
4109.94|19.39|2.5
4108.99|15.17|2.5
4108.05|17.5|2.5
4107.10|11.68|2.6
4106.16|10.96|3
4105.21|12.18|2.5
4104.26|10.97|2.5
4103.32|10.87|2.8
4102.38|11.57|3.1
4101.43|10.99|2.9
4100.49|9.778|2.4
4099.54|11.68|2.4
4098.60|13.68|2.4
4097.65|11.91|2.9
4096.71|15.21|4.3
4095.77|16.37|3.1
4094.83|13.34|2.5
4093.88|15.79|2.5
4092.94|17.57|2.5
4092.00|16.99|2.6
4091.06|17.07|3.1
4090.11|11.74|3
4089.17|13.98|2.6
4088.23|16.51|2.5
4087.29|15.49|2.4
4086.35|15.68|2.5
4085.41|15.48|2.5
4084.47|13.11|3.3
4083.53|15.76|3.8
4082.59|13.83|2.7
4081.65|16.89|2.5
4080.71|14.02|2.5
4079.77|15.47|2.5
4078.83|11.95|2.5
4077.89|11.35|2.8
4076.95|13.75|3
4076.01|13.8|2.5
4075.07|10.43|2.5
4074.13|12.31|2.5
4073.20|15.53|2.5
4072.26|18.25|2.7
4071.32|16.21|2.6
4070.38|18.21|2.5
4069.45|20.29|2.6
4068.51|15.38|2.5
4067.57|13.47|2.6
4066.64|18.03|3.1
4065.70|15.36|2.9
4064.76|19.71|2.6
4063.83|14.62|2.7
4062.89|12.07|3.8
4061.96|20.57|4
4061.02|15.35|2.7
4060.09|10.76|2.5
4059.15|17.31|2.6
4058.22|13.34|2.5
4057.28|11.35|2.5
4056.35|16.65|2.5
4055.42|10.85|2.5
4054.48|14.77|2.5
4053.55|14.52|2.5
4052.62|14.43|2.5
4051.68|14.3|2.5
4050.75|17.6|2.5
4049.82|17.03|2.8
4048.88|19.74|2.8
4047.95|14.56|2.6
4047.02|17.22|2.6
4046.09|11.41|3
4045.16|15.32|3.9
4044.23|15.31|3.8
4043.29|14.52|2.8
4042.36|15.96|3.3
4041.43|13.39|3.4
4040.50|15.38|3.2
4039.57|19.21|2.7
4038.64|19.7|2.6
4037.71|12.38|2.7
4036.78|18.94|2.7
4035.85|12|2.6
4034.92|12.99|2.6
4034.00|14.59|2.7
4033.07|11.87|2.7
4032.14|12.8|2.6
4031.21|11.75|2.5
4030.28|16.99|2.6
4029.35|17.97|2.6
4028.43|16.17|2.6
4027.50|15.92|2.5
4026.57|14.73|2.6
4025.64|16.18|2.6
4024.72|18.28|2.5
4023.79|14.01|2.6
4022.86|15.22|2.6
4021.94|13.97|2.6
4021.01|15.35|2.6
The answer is 1.2 Angstrom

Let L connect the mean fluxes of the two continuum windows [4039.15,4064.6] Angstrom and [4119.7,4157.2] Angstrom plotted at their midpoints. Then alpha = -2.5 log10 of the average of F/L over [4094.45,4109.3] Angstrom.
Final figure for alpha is 0.180 mag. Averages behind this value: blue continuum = 15.1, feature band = 12.7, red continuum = 14.9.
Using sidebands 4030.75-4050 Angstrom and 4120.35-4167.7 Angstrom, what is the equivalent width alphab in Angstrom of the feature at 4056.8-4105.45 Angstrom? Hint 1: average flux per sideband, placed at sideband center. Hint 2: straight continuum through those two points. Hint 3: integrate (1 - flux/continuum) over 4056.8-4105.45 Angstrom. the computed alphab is 1.5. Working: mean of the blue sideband 15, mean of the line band 14.5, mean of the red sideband 14.8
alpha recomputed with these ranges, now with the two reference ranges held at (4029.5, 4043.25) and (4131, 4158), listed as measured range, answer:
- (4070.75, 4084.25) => 0.05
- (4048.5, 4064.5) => -0.01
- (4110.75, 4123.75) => -0.06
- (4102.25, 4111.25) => 0.12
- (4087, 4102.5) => 0.06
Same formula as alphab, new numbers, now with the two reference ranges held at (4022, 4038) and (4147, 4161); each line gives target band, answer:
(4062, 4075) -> -0.99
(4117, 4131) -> 0.13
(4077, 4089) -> 0.32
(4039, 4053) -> -0.77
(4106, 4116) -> -0.40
